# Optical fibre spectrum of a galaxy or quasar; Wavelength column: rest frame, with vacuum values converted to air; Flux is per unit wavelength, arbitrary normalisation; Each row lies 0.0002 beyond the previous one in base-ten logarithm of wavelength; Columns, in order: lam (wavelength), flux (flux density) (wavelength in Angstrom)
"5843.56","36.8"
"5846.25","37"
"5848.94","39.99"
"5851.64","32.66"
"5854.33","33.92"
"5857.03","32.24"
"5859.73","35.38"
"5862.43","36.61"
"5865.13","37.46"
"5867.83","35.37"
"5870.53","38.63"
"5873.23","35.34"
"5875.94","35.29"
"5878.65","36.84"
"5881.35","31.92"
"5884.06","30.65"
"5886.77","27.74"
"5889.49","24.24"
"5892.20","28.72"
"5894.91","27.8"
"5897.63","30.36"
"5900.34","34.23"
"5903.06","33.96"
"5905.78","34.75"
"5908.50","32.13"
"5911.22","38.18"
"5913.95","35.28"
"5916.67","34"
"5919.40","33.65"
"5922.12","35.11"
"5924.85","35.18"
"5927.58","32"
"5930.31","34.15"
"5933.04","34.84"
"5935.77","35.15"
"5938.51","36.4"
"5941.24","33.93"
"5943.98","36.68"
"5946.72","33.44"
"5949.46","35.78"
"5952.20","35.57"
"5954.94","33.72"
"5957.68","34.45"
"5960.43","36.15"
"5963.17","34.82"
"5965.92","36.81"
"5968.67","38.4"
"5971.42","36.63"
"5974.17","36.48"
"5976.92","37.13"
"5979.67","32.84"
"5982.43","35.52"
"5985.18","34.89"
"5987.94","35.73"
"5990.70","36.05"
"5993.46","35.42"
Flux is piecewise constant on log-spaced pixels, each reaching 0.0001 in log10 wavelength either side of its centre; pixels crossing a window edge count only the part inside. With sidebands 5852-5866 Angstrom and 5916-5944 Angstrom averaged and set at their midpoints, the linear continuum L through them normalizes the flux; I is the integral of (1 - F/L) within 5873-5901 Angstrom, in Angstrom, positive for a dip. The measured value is 3.06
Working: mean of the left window 34.9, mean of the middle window 30.9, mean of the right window 34.6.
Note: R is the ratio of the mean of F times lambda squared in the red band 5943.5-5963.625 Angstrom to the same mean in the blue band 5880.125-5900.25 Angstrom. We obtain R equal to 1.2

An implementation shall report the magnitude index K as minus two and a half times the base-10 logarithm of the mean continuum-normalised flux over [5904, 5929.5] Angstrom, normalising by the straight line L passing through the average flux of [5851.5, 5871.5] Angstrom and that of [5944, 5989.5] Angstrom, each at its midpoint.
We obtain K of 0.032 mag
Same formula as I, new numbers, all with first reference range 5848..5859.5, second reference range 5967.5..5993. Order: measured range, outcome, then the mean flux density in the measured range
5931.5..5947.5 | 0.2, 35.1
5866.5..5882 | -0.4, 35.7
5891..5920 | 1.7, 33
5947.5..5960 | 0.3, 34.9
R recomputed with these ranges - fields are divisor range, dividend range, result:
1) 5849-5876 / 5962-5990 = 1.05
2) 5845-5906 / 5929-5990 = 1.09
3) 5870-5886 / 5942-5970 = 1.06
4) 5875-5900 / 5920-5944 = 1.16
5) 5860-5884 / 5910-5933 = 0.99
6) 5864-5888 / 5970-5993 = 1.07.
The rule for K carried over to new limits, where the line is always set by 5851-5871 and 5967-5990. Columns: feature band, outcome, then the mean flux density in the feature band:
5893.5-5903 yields 0.14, 31.2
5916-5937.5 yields 0.04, 34.3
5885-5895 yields 0.29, 27.2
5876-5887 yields 0.09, 32.6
